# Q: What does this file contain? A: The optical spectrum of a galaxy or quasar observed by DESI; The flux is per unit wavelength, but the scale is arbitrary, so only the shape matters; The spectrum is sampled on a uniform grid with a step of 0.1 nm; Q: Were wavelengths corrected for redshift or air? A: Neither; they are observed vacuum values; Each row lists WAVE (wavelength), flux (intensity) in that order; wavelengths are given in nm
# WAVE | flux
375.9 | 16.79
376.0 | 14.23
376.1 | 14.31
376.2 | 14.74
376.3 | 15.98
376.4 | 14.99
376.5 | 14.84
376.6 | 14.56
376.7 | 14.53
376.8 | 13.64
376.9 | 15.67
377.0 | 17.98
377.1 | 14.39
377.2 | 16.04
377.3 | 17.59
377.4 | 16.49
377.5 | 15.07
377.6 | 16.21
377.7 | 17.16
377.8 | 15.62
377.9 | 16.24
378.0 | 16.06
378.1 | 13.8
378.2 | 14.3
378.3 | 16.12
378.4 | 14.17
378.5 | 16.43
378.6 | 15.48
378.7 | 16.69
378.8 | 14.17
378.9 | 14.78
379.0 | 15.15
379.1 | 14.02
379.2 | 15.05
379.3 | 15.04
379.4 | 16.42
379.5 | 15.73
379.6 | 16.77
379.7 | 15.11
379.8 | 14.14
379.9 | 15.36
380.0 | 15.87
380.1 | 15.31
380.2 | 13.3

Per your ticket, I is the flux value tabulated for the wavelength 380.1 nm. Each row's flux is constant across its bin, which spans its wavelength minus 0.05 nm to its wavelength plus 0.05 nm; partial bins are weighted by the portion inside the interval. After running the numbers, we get 15.31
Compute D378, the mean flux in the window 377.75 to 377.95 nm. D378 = 15.9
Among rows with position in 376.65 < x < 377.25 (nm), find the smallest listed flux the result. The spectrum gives 13.64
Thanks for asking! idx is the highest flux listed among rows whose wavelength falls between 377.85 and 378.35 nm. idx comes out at 16.24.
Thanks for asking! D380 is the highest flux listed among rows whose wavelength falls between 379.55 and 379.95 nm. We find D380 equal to 16.77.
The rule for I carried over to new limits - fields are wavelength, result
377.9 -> 16.24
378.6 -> 15.48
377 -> 17.98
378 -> 16.06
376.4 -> 14.99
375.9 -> 16.79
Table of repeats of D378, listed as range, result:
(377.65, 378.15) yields 15.8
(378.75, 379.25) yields 14.6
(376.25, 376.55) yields 15.3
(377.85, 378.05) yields 16.1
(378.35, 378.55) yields 15.3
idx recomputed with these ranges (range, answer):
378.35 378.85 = 16.69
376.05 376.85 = 15.98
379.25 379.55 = 16.42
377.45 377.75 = 17.16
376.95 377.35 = 17.98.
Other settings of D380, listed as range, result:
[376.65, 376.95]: 15.67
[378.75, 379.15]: 15.15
